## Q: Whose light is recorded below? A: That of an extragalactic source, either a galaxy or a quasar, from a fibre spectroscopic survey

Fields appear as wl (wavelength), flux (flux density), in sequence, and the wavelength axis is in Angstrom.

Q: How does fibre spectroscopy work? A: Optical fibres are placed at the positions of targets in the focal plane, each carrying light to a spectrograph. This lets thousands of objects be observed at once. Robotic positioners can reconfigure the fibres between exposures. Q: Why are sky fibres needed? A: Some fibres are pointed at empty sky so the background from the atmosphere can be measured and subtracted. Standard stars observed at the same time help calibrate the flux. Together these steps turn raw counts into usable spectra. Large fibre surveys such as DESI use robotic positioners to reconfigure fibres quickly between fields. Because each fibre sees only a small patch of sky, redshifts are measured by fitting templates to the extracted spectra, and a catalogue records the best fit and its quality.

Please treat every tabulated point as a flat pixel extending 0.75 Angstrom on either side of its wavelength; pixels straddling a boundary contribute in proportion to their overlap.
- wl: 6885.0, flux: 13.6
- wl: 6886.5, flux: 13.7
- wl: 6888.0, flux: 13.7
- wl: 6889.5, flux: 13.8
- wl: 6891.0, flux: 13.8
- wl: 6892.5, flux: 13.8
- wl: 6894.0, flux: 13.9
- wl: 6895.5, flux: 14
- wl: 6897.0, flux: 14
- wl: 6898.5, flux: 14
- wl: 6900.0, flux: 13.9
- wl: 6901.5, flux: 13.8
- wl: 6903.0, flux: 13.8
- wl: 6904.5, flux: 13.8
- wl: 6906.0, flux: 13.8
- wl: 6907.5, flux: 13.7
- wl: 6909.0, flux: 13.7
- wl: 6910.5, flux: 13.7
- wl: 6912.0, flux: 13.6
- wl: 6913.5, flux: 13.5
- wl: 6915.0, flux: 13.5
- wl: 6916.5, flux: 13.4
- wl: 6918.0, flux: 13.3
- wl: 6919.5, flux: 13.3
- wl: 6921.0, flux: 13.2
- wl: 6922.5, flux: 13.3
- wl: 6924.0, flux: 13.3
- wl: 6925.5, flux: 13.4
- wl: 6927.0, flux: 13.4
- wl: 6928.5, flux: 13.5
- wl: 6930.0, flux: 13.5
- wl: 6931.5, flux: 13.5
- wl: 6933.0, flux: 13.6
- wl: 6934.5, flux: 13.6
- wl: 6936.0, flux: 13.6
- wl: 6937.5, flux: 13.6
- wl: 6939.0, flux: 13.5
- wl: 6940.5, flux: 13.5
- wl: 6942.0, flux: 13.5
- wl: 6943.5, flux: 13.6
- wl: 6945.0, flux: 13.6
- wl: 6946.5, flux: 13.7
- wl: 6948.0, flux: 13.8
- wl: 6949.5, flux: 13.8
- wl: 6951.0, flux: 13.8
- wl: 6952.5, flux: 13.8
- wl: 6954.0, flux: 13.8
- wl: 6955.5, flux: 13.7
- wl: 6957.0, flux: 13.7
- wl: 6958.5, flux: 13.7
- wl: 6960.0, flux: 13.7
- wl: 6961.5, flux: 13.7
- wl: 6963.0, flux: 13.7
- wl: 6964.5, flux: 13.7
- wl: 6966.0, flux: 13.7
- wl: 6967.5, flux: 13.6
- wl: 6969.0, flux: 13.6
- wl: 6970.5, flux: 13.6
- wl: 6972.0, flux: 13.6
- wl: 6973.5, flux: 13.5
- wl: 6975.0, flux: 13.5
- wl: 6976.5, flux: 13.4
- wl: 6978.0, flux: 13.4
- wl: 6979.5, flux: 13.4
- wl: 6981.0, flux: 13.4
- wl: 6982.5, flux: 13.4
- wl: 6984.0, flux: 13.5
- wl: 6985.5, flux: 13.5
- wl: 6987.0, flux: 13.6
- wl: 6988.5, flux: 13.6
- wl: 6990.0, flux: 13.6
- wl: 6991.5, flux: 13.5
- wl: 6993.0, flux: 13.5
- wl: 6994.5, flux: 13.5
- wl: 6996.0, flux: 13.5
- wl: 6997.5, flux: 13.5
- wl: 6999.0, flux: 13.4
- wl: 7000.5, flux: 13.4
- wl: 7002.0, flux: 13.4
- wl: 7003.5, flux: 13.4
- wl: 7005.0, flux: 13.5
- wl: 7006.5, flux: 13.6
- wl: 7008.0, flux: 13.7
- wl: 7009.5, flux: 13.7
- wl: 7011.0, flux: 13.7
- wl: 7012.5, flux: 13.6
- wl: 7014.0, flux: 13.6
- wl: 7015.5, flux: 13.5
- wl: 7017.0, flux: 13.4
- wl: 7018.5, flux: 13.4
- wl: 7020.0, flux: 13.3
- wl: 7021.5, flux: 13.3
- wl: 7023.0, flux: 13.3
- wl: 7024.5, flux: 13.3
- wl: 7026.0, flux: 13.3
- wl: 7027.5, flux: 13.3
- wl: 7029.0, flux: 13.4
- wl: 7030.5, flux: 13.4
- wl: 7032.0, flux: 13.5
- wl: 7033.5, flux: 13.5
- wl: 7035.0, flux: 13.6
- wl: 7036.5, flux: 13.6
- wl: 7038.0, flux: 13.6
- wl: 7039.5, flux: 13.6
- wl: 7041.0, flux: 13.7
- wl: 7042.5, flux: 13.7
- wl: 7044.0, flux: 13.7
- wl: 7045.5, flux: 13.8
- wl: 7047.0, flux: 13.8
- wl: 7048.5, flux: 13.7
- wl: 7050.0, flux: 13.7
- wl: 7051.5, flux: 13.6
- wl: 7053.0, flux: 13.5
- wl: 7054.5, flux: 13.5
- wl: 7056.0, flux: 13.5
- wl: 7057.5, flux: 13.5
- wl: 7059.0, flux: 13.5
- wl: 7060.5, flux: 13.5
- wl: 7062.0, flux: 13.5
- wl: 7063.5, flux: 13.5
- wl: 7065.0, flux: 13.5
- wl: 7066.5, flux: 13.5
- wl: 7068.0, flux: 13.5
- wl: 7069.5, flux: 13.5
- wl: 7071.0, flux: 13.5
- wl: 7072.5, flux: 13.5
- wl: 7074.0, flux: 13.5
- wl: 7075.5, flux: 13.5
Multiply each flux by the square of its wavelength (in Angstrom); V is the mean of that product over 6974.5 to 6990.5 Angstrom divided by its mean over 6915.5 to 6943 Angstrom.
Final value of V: 1.02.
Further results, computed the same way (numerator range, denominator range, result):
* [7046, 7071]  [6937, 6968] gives 1.02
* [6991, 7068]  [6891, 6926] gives 1.03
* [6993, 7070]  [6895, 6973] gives 1.02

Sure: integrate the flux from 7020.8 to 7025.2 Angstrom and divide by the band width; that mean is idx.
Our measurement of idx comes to 13.3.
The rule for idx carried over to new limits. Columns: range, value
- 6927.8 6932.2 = 13.5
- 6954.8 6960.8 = 13.7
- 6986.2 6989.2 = 13.6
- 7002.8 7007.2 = 13.5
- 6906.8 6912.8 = 13.7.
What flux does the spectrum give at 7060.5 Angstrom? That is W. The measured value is 13.5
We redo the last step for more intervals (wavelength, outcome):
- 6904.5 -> 13.8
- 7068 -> 13.5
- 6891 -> 13.8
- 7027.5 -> 13.3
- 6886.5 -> 13.7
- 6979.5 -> 13.4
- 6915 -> 13.5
